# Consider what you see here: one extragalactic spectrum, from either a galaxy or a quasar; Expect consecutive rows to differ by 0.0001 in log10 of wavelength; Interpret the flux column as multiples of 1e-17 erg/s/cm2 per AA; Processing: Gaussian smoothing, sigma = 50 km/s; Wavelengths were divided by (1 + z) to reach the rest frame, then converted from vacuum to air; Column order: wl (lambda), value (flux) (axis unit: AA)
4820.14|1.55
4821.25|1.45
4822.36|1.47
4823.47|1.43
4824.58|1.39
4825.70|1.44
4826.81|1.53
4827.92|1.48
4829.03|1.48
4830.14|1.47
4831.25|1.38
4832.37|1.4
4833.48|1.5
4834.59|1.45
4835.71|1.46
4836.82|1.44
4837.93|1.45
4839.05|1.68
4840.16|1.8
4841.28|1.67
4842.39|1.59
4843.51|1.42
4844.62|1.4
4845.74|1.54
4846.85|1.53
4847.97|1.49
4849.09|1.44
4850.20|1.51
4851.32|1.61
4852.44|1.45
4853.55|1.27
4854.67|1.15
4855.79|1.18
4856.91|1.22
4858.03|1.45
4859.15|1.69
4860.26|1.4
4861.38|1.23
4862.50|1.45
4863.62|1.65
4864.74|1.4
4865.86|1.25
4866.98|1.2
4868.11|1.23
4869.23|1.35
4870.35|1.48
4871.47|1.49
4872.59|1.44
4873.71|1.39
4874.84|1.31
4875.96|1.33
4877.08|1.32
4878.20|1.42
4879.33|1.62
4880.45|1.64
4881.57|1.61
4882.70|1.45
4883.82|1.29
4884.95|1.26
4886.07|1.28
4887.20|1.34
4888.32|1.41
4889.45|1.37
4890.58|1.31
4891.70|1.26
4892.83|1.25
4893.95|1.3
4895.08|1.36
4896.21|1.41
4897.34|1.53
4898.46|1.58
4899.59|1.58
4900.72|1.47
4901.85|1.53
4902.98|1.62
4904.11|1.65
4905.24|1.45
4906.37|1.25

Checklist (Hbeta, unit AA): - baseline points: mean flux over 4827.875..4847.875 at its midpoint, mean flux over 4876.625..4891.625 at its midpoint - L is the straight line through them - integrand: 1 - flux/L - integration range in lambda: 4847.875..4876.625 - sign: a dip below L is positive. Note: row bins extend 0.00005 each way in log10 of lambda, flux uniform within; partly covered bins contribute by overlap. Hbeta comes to 1.36 AA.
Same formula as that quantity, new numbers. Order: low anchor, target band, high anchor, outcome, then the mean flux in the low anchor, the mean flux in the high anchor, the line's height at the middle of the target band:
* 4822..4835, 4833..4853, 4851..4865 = -1.43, 1.45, 1.39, 1.42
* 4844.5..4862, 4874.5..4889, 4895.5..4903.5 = 0.73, 1.41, 1.53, 1.48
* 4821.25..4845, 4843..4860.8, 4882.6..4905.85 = 0.56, 1.49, 1.41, 1.47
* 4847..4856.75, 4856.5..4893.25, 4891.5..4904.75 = 0.95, 1.39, 1.47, 1.43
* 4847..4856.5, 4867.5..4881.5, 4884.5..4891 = -0.76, 1.39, 1.33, 1.35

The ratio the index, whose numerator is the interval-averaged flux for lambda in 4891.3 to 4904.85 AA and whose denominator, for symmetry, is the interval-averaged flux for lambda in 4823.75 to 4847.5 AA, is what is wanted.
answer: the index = 0.98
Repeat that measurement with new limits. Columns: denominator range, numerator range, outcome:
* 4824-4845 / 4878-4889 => 0.96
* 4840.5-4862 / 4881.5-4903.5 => 0.98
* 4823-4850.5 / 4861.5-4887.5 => 0.93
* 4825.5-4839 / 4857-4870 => 0.95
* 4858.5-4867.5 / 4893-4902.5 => 1.04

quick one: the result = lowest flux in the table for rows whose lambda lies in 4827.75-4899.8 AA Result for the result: 1.15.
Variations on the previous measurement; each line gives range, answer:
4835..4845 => 1.4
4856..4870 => 1.2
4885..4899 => 1.25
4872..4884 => 1.29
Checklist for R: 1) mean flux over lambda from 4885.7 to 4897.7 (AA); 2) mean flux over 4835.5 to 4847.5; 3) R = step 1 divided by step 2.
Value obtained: 0.87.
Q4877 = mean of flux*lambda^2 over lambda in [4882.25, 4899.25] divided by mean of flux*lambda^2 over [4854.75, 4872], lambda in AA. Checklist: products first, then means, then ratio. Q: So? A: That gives 1.01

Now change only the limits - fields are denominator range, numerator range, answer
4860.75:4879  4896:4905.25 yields 1.14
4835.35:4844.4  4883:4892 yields 0.86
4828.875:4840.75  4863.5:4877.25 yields 0.92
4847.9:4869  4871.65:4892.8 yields 1.02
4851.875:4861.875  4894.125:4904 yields 1.15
